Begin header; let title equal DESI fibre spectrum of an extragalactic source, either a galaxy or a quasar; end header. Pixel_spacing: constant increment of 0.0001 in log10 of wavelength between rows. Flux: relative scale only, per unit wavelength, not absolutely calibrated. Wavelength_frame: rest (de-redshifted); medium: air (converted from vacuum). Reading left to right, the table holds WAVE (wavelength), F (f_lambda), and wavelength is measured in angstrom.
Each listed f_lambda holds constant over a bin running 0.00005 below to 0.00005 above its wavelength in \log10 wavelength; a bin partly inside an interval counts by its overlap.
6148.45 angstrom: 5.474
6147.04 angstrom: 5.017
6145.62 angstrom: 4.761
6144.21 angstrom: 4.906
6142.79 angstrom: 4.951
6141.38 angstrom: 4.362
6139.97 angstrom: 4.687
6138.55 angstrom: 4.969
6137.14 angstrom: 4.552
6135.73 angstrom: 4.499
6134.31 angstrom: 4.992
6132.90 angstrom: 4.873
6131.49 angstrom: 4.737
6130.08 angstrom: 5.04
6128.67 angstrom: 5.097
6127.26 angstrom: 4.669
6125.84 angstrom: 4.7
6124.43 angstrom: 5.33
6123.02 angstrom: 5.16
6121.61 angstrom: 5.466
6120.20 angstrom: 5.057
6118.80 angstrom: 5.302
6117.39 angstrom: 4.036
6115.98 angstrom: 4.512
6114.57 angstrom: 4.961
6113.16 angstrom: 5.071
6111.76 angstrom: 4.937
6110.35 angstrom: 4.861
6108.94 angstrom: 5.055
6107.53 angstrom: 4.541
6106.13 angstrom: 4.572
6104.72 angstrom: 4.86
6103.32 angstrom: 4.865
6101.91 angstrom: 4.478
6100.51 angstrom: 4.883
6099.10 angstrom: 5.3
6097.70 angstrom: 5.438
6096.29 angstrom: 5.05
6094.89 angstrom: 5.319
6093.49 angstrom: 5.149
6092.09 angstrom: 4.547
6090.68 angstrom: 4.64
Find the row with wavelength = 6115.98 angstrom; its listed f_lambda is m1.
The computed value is 4.512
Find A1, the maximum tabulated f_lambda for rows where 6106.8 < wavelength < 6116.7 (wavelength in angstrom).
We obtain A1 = 5.071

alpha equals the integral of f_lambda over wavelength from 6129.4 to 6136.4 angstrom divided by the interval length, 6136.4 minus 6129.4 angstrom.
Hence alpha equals 4.83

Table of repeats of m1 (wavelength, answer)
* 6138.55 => 4.969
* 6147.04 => 5.017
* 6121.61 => 5.466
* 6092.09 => 4.547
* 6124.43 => 5.33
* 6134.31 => 4.992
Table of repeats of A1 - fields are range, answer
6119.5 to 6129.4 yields 5.466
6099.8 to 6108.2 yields 4.883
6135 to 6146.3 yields 4.969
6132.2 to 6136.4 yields 4.992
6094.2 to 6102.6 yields 5.438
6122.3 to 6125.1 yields 5.33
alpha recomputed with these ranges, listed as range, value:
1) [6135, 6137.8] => 4.52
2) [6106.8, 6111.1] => 4.81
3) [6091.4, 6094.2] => 4.86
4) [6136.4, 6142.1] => 4.65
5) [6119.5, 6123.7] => 5.23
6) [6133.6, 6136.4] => 4.74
